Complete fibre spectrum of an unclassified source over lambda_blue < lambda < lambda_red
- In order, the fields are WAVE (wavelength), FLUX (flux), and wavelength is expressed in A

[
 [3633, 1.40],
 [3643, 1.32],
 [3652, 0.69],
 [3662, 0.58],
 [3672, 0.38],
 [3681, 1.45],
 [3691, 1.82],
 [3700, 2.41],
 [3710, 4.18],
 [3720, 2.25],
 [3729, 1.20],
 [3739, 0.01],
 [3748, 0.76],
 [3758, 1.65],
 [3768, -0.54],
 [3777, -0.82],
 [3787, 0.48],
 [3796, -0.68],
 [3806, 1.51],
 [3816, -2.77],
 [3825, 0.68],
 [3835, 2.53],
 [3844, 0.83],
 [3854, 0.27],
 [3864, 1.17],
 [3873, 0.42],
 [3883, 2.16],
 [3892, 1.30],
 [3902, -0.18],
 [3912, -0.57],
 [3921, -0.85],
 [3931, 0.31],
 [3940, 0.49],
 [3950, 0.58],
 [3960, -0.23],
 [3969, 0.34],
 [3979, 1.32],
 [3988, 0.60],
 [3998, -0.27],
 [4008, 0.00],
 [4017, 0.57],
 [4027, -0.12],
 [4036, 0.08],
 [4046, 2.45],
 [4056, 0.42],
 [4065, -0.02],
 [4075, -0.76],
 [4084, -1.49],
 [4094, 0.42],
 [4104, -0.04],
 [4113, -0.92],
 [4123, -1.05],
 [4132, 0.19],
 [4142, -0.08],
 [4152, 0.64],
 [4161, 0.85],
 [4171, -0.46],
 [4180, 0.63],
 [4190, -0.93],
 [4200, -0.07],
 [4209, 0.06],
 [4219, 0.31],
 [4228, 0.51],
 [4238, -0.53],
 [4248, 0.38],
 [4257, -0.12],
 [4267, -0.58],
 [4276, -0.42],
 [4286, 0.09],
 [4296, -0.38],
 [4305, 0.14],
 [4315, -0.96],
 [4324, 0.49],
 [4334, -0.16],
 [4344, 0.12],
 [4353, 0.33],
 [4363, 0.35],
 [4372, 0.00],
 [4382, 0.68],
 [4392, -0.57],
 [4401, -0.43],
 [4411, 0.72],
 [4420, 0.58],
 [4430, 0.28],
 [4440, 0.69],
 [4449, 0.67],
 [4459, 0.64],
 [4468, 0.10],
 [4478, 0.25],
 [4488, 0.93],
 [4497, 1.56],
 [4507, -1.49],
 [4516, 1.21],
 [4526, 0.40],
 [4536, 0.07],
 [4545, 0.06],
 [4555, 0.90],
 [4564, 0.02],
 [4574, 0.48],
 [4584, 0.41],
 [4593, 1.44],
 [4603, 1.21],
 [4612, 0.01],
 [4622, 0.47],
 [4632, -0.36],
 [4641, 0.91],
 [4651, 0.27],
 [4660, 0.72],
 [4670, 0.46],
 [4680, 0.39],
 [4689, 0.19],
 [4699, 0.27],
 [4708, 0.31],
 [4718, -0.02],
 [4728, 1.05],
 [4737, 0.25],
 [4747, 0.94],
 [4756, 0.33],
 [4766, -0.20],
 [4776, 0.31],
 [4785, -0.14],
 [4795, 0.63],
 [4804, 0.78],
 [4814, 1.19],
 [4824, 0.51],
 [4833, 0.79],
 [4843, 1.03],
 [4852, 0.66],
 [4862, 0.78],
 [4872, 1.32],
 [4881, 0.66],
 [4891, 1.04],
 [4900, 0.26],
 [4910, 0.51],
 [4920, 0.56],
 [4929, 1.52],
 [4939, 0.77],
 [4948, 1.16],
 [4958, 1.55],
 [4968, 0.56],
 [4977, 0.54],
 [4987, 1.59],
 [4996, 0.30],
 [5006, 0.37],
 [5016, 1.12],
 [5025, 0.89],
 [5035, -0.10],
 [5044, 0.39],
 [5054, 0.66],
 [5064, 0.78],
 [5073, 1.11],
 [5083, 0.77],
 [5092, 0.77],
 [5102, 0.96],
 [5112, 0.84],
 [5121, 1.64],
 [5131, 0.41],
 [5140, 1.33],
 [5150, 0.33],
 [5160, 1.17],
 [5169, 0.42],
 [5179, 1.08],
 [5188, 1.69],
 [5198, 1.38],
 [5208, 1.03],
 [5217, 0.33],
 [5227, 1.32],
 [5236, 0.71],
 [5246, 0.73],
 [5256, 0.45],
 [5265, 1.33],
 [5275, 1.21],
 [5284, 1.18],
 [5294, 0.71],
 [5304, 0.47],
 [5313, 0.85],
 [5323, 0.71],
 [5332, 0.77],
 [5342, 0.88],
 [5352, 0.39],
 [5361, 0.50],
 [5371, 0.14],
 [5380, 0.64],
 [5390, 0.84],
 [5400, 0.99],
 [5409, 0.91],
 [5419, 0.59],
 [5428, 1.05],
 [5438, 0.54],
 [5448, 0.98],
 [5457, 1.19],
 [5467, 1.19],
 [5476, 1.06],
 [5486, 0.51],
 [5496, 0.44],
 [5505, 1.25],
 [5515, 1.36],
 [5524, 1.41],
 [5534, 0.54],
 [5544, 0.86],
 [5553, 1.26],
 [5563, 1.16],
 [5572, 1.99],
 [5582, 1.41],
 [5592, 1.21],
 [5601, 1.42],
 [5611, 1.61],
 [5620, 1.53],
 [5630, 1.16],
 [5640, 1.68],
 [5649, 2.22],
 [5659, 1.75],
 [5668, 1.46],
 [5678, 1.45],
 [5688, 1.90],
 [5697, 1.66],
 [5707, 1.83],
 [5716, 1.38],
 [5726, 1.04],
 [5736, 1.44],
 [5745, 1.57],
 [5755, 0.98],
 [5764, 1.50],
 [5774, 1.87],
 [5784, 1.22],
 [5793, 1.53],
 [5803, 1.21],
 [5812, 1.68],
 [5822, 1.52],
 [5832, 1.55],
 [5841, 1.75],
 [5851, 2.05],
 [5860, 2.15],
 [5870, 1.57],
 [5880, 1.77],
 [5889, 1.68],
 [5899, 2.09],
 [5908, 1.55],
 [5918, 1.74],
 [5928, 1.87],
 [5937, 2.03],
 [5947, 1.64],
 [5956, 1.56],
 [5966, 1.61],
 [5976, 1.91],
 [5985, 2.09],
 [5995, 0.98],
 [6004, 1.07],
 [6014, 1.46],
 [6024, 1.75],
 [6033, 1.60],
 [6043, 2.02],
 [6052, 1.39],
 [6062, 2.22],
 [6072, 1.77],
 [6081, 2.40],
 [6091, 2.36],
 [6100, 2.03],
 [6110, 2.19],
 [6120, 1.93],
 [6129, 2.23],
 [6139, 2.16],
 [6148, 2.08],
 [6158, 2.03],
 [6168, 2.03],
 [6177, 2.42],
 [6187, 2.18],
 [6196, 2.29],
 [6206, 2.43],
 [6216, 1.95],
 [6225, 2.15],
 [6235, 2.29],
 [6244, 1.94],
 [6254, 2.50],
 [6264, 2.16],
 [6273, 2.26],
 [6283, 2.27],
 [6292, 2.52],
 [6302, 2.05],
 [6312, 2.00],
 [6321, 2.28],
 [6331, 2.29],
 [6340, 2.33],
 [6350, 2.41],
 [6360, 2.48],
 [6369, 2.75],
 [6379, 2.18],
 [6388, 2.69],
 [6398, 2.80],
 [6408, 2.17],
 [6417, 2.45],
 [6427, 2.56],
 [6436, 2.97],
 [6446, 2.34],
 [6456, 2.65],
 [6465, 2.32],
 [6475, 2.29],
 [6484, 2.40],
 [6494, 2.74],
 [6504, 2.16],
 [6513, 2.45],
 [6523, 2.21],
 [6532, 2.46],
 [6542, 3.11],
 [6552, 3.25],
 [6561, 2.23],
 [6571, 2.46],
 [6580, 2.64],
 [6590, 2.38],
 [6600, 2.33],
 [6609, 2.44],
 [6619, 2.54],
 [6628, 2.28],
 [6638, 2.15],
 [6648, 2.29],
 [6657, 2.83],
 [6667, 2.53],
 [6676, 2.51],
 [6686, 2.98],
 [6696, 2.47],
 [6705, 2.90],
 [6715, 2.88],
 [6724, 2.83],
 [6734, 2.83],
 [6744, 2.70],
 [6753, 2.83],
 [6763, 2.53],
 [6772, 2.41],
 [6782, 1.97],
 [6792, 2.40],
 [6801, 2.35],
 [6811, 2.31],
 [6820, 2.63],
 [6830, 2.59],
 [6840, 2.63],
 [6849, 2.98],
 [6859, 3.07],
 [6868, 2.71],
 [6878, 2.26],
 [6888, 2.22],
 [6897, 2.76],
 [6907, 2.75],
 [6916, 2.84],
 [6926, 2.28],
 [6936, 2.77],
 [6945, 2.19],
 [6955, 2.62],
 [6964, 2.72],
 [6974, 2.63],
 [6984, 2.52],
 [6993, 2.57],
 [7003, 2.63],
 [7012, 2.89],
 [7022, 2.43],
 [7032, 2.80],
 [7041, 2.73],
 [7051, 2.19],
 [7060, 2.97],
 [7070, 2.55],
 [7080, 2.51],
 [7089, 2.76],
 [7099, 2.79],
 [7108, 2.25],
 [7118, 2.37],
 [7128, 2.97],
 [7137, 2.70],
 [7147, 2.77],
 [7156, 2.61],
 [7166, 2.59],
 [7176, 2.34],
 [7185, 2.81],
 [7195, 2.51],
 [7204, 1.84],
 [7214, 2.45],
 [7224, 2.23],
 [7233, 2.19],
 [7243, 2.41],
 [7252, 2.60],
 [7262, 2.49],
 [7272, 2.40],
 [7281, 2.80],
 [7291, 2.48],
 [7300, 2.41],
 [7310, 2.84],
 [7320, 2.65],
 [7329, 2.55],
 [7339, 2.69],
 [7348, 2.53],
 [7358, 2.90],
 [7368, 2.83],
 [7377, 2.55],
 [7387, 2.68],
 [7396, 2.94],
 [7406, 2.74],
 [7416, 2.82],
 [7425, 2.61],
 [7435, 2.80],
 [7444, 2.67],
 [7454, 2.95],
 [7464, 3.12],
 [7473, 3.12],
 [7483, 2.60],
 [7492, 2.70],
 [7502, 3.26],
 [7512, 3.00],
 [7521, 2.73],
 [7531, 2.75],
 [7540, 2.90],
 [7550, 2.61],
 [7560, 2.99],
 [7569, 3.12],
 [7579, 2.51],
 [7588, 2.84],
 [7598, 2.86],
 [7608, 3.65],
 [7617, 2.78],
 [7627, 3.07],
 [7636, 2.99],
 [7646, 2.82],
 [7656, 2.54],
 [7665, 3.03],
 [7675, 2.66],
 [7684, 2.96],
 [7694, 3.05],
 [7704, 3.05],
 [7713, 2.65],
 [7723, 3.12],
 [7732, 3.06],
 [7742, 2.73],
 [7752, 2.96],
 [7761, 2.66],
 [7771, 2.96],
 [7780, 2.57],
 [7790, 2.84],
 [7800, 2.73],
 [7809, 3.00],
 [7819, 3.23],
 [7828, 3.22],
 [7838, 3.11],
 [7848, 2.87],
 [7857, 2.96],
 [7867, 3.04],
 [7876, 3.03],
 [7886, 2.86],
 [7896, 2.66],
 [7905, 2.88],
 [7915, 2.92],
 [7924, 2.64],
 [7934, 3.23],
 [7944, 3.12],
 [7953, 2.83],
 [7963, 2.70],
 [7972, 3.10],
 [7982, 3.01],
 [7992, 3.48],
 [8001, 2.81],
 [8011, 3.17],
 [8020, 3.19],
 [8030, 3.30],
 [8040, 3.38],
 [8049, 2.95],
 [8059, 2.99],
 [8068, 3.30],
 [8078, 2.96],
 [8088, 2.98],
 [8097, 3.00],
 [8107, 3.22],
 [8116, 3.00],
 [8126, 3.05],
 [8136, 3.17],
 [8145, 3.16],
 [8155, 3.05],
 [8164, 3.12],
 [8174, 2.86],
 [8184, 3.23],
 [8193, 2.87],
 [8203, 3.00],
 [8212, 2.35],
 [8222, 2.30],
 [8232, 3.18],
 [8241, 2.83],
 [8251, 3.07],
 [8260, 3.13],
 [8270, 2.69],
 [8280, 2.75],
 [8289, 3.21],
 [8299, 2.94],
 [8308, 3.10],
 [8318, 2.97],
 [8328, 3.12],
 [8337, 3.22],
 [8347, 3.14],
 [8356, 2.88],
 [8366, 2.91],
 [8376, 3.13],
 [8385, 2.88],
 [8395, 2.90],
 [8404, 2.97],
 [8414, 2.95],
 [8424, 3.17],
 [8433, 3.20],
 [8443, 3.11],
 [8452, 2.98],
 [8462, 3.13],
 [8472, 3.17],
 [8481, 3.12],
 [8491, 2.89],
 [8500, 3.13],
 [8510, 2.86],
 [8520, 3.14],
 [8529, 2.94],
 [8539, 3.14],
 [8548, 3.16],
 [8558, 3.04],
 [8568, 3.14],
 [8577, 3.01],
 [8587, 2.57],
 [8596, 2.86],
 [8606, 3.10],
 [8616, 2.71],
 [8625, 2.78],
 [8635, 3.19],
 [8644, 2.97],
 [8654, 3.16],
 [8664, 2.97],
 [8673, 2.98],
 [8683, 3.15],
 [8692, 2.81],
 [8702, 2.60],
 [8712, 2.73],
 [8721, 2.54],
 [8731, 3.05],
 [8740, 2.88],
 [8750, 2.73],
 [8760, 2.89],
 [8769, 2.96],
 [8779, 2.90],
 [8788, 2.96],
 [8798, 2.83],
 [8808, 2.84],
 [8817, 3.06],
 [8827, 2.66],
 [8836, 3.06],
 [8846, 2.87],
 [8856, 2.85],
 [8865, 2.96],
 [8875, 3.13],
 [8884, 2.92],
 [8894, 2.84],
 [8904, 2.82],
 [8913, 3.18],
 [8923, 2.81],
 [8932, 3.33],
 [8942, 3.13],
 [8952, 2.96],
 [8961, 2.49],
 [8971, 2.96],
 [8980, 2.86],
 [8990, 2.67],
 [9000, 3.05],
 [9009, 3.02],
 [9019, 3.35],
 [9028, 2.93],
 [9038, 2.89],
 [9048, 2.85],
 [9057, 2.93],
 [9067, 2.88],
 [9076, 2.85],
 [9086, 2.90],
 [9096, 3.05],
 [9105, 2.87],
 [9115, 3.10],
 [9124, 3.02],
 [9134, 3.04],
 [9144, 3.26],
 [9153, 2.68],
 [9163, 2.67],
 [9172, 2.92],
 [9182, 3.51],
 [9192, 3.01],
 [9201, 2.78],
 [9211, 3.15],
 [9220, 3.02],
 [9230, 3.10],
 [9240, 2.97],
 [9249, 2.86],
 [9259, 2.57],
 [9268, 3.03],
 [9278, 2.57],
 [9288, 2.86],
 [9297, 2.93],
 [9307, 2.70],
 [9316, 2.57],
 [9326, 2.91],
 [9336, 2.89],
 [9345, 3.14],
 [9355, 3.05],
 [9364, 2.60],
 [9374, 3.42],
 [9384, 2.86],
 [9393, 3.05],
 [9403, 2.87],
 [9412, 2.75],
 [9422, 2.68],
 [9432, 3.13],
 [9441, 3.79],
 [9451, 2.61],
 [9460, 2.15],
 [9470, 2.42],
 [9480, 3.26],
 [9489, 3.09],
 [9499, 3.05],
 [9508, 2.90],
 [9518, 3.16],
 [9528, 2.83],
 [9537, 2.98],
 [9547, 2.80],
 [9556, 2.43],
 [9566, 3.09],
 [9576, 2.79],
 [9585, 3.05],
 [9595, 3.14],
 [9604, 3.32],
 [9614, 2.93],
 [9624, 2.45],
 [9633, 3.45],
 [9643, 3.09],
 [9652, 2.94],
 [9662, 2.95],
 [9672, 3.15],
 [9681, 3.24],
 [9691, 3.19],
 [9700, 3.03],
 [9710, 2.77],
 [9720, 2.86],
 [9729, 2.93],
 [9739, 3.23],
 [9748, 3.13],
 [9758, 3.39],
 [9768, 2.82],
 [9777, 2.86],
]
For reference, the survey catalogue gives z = 0.394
